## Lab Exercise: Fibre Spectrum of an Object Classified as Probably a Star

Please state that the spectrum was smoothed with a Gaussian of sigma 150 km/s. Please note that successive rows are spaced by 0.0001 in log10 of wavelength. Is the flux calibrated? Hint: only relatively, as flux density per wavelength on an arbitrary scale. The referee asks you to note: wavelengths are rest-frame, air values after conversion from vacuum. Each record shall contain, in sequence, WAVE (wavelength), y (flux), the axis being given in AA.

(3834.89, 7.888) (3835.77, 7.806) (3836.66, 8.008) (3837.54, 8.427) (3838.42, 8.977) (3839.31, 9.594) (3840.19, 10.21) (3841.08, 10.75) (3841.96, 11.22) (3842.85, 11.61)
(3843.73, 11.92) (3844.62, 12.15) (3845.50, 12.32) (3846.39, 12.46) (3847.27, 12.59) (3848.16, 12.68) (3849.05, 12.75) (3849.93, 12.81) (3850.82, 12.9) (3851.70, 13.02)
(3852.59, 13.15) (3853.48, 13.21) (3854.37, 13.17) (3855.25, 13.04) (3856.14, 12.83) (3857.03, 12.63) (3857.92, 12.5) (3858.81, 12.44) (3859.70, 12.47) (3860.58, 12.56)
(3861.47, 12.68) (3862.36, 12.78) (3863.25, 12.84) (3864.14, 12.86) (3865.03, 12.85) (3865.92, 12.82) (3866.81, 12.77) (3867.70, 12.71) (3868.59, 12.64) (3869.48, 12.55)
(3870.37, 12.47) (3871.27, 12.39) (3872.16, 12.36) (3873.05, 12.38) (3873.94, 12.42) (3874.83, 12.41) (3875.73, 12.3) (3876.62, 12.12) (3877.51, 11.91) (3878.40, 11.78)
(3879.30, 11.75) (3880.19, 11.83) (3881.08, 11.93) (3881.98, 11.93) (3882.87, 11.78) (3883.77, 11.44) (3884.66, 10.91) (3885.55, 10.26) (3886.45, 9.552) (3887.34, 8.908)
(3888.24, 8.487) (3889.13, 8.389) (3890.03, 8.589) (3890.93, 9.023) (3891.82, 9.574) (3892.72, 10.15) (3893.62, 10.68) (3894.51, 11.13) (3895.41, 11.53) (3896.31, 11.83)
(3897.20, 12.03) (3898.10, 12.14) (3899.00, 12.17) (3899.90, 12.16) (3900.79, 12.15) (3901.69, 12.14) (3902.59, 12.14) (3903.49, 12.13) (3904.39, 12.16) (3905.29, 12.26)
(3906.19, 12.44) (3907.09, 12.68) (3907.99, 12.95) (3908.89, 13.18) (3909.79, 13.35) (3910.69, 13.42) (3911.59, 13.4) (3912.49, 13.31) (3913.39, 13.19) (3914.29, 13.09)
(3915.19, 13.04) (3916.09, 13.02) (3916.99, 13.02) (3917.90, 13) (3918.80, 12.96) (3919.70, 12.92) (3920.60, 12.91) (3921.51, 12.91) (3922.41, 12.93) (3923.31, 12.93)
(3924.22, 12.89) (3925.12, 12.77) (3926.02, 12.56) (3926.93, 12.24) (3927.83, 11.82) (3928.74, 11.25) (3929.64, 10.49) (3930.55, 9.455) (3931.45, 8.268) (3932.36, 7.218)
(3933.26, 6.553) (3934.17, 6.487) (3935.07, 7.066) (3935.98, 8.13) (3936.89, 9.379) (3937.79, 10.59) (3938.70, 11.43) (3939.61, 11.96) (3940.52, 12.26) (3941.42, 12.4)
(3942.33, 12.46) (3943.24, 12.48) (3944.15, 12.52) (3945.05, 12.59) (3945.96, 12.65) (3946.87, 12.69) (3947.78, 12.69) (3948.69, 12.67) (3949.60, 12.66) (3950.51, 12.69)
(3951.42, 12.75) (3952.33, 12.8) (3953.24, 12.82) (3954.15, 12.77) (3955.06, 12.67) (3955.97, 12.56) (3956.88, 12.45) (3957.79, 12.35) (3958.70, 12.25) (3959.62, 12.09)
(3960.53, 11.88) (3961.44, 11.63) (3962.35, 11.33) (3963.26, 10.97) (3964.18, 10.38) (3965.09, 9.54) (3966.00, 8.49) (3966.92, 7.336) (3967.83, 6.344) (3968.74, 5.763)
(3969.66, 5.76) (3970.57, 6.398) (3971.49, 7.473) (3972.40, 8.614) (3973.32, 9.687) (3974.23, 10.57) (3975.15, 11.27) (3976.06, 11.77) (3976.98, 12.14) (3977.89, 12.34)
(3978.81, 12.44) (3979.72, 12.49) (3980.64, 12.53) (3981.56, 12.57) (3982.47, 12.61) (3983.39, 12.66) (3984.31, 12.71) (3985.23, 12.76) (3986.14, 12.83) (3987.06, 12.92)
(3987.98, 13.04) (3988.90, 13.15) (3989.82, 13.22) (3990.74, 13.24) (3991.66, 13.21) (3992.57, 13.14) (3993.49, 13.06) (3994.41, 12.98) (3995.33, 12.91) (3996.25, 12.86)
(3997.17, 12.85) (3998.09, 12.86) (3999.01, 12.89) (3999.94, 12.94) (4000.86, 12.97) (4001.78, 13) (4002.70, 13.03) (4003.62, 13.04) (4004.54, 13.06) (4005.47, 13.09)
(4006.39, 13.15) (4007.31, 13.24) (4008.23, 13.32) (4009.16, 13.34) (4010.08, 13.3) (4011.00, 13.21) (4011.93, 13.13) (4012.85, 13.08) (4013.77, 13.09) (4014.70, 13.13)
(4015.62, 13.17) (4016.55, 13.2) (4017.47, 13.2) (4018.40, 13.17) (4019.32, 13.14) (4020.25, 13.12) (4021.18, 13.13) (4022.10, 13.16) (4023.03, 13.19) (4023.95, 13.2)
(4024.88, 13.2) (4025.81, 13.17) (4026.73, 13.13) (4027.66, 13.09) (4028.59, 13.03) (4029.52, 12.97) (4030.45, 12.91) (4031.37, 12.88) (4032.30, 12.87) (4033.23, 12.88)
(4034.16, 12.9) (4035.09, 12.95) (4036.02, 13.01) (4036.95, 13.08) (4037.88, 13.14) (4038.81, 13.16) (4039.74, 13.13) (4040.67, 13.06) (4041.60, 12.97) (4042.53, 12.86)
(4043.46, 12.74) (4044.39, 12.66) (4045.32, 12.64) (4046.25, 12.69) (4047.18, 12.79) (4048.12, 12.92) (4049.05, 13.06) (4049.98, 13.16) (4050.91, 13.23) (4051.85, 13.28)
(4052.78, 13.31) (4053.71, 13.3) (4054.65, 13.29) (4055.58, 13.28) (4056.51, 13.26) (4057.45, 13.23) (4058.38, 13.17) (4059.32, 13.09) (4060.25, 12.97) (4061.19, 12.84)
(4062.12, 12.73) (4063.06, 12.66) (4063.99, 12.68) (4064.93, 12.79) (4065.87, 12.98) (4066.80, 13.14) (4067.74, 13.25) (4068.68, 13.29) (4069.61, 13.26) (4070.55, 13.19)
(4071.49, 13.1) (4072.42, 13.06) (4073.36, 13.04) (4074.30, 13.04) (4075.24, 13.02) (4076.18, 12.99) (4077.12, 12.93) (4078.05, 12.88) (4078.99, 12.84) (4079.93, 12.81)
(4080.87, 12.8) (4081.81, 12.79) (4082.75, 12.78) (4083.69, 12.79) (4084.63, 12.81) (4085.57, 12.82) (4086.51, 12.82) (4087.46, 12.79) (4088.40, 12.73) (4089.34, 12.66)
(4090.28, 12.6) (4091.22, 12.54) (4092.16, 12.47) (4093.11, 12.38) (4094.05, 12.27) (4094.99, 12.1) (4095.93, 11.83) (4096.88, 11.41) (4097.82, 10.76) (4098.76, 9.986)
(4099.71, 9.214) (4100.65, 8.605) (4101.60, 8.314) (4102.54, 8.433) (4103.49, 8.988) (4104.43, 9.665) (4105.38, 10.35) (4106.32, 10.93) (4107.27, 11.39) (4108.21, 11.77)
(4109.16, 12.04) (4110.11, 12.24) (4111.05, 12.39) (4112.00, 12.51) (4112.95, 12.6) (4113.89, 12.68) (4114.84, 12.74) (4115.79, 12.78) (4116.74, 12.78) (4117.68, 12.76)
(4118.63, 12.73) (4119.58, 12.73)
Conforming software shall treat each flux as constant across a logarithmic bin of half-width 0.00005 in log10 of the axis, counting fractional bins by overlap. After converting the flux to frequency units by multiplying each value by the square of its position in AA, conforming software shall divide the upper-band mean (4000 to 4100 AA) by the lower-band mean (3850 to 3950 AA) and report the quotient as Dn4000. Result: 1.17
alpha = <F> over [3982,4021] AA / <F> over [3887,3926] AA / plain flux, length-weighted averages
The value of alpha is 1.09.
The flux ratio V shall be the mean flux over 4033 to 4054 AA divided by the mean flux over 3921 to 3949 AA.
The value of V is 1.17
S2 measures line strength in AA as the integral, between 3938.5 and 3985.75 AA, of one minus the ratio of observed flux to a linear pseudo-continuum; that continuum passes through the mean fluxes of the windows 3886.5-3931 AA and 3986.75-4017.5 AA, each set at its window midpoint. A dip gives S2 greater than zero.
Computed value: 4.6 AA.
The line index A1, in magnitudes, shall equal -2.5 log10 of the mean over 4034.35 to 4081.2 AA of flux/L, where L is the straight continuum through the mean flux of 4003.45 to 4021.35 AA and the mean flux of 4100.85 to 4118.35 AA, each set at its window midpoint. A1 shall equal -0.06 mag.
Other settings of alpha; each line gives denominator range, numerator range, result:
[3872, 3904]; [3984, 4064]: 1.16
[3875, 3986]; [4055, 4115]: 1.07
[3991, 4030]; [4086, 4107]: 0.85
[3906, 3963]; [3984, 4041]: 1.09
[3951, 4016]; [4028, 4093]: 1.08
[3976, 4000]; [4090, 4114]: 0.87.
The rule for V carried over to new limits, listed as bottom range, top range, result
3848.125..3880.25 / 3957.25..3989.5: 0.86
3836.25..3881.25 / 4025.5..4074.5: 1.07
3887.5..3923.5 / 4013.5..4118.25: 1.05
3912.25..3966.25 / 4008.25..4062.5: 1.12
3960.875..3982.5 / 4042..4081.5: 1.30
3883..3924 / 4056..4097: 1.08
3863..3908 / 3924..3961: 0.98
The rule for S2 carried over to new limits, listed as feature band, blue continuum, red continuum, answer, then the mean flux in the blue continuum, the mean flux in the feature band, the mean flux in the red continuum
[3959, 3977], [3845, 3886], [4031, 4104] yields 4.40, 12.4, 9.43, 12.5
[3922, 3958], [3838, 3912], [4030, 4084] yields 2.48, 11.9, 11.5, 13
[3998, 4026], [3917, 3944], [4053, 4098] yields -2.47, 11.1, 13.1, 12.8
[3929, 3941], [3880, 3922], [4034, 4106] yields 2.73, 11.8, 9.22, 12.5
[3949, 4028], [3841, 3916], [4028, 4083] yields 3.18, 12.1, 12.1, 13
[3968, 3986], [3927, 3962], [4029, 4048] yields 1.91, 11.3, 10.6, 12.9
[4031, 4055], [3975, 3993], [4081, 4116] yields -1.68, 12.7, 13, 11.6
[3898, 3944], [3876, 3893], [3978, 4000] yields -1.75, 10.6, 11.8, 12.9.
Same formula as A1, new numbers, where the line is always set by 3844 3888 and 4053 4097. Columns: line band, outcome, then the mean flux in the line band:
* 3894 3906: 0.03 mag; 12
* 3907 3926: -0.05 mag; 13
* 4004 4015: -0.04 mag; 13.2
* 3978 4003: -0.02 mag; 12.9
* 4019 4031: -0.03 mag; 13.1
